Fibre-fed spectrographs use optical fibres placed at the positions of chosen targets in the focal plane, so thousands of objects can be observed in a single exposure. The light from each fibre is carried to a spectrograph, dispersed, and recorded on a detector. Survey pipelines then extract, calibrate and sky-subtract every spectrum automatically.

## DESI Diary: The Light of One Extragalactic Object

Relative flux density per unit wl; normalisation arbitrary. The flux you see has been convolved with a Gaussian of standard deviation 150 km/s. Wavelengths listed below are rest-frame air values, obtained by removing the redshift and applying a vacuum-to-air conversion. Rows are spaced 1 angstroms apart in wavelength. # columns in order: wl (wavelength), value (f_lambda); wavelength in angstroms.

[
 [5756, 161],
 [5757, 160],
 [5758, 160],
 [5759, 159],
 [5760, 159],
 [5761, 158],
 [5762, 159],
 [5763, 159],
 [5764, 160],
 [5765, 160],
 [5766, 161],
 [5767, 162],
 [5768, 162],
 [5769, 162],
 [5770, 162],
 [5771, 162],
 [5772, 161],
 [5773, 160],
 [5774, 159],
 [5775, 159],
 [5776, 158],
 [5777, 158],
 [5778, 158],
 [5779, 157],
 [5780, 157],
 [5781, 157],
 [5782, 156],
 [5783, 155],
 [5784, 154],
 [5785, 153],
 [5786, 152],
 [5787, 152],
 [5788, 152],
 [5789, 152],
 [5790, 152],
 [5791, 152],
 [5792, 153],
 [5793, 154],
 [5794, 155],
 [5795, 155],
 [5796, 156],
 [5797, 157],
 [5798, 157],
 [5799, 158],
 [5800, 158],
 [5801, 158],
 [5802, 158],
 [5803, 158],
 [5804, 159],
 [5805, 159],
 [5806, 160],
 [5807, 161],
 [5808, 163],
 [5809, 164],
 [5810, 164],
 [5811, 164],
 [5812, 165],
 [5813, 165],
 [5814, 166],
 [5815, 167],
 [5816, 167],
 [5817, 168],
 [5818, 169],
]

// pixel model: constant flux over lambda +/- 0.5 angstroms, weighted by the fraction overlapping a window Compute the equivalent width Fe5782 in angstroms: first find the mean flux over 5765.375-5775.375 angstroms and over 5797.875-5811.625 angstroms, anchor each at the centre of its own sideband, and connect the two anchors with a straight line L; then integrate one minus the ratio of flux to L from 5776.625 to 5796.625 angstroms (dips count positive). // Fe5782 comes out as 0.8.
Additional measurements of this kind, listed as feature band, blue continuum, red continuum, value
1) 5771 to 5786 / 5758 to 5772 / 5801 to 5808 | 0.26 angstroms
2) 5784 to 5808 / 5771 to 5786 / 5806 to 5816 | 0.78 angstroms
